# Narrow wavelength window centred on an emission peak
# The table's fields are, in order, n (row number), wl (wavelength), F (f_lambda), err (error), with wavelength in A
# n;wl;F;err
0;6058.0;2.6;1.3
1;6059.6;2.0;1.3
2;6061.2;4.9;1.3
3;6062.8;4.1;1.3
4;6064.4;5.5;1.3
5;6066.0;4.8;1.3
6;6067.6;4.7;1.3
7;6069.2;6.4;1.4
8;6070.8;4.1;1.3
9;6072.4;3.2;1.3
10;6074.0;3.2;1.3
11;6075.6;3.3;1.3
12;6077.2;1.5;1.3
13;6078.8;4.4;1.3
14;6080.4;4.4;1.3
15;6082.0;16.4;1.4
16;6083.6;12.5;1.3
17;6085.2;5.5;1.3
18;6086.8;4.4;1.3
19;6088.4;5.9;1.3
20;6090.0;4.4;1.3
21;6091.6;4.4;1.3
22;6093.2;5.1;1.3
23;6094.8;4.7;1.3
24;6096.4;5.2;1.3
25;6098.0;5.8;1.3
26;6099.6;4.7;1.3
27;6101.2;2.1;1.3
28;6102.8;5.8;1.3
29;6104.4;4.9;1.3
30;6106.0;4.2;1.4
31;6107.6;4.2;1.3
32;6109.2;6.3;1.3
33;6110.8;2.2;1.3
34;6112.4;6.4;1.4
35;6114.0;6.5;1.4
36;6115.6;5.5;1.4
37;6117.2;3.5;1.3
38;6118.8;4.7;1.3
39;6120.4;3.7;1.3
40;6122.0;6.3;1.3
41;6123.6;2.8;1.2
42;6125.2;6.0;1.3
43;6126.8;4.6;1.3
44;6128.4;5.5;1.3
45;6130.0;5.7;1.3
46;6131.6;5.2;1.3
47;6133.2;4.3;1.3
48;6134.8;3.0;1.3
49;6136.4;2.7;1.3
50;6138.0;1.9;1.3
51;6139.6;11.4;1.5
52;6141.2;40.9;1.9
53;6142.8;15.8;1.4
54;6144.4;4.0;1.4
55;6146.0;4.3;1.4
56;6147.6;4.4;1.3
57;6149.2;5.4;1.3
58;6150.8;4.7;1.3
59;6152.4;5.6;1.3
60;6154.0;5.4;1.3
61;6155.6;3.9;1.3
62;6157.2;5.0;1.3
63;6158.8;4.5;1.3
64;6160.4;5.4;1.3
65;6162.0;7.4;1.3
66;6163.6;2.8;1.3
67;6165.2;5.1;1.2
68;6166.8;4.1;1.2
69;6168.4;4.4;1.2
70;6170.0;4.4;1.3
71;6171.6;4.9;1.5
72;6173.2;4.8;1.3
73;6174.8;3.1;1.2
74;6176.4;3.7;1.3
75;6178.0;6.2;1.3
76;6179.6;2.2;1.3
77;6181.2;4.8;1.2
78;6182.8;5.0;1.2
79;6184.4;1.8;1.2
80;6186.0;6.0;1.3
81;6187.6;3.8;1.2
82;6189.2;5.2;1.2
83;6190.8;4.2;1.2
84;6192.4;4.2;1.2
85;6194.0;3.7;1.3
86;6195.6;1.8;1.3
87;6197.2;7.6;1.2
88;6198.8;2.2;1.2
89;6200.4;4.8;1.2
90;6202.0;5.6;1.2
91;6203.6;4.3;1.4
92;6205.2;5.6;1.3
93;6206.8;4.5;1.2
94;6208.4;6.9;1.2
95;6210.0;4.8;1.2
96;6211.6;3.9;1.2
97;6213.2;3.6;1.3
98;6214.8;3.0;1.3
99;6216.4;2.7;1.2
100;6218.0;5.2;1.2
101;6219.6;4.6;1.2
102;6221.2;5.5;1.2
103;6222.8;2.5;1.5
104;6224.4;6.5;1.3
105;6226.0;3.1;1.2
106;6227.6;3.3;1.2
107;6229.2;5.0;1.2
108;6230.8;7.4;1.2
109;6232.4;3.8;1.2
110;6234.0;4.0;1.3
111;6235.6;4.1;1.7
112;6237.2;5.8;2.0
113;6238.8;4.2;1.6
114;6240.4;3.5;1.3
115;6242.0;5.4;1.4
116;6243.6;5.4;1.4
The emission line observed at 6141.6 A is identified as [O III]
